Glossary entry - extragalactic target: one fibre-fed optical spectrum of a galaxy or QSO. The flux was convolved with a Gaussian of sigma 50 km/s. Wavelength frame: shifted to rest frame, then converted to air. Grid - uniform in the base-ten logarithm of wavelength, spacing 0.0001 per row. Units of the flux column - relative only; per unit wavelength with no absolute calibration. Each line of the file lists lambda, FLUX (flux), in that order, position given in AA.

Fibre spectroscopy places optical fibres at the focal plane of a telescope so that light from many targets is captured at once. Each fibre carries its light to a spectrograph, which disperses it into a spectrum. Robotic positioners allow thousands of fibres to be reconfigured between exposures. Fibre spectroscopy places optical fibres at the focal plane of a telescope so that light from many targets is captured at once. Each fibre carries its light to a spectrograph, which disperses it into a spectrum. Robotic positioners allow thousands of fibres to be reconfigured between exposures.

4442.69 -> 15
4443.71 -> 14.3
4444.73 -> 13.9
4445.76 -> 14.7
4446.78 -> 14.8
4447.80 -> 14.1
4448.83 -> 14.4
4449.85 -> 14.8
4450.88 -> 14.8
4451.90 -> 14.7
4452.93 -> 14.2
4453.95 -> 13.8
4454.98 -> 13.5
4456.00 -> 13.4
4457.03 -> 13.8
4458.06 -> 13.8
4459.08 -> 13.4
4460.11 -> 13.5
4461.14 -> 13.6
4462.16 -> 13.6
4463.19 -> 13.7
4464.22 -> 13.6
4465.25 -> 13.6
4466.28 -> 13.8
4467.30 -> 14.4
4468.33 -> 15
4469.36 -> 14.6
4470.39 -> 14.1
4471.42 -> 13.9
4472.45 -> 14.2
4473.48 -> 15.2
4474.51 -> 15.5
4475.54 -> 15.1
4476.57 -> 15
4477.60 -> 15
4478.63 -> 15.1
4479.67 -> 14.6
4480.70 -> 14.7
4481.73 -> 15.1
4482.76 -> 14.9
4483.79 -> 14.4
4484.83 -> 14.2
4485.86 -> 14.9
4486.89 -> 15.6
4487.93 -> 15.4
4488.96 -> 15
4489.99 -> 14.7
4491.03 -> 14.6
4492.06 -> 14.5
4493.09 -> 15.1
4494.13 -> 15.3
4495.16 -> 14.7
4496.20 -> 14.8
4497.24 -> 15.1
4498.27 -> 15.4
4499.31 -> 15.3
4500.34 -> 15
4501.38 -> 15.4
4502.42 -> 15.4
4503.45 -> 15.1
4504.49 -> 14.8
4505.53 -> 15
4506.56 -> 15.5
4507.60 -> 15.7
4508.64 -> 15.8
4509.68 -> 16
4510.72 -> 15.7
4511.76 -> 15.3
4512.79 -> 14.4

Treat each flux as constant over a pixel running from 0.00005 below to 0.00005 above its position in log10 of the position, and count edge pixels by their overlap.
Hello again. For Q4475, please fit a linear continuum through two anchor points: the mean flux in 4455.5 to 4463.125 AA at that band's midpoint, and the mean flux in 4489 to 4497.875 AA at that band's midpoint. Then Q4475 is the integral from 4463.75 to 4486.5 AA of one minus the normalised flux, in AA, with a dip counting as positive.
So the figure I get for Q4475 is -0.7 AA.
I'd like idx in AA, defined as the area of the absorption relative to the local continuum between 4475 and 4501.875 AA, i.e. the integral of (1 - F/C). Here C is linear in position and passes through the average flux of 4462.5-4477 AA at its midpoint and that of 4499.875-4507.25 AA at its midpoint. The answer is -0.2 AA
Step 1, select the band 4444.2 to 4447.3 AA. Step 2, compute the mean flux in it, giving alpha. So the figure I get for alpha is 14.5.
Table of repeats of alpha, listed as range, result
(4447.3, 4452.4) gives 14.6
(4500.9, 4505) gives 15.2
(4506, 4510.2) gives 15.7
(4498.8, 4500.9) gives 15.2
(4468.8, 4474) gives 14.4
